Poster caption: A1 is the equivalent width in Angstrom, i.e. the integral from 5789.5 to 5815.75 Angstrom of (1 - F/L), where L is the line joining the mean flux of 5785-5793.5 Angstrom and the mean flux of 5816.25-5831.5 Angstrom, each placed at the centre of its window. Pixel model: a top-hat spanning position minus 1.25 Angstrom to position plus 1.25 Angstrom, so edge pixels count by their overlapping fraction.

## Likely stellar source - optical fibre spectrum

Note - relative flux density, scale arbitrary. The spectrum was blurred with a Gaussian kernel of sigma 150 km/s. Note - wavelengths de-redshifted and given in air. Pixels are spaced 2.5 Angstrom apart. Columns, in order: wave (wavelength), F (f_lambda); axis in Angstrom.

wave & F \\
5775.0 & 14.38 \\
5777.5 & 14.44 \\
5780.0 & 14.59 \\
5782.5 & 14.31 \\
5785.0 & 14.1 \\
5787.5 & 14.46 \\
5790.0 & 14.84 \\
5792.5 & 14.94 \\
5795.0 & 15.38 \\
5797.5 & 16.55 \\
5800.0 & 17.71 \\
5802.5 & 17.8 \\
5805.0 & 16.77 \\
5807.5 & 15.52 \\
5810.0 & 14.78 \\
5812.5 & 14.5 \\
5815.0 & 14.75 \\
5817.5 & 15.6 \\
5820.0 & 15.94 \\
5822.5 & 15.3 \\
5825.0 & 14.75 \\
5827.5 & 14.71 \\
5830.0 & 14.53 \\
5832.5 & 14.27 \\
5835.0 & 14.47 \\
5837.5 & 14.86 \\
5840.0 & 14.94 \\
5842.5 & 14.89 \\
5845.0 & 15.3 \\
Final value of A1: -1.8 Angstrom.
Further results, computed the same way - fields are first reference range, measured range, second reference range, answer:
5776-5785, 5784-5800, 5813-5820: -0.6 Angstrom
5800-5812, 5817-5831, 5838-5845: 0.4 Angstrom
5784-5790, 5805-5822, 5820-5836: -0.8 Angstrom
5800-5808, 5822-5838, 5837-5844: 0.9 Angstrom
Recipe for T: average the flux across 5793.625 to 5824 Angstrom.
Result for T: 15.9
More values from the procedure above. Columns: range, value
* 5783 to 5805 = 15.7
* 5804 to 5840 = 15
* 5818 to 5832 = 15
